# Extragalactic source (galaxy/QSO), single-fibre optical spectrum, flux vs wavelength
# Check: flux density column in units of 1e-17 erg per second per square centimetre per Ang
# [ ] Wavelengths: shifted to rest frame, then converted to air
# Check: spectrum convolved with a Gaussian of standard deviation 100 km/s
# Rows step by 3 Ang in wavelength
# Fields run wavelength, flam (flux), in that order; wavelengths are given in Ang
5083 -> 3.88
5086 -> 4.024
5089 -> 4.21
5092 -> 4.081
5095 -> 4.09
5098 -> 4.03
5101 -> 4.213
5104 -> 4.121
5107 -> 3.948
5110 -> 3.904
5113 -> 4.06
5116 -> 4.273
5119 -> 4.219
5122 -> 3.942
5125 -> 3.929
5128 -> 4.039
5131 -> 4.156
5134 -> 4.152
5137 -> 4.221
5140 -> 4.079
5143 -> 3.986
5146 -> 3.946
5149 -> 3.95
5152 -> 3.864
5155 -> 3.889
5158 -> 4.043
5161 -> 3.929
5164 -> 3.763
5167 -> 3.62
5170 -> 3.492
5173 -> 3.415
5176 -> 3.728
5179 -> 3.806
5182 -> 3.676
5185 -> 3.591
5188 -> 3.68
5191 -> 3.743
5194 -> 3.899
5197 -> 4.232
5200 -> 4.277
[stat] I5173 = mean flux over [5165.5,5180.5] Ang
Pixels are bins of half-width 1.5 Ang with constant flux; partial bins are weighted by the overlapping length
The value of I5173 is 3.61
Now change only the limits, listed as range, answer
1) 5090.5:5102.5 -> 4.1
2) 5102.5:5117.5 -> 4.06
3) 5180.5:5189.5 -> 3.65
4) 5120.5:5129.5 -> 3.97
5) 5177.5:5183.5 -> 3.74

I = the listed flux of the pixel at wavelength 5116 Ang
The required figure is 4.273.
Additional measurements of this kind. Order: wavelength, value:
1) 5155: 3.889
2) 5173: 3.415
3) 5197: 4.232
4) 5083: 3.88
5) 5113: 4.06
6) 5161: 3.929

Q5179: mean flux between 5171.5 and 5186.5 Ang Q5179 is 3.64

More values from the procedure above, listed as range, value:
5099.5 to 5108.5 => 4.09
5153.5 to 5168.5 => 3.85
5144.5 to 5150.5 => 3.95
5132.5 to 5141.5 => 4.15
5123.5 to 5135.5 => 4.07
